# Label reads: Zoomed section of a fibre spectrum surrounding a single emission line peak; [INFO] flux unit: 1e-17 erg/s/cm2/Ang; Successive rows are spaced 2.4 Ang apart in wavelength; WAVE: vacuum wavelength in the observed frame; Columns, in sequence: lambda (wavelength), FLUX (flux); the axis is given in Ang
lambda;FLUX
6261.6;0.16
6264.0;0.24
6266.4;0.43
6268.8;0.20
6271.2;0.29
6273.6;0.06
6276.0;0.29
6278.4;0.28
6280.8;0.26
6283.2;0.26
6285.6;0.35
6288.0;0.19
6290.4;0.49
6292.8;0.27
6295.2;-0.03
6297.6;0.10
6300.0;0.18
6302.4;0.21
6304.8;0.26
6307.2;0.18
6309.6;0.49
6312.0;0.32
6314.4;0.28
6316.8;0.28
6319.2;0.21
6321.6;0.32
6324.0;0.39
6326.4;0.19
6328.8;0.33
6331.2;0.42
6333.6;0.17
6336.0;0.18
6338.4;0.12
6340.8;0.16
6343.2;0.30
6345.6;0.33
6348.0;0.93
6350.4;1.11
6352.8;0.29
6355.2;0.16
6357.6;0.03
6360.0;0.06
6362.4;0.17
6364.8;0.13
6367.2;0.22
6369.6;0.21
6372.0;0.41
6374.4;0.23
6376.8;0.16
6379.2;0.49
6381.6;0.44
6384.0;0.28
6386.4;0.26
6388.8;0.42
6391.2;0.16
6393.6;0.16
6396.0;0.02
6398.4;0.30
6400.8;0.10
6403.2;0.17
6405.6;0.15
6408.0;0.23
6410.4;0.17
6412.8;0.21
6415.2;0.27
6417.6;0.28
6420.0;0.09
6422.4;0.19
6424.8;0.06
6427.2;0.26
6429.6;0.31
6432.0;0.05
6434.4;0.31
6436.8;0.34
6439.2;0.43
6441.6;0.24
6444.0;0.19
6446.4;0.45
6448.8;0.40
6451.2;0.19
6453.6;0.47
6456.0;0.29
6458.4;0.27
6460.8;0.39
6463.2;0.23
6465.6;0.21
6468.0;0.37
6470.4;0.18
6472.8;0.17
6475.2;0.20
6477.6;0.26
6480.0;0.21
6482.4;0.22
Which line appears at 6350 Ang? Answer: Hgamma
